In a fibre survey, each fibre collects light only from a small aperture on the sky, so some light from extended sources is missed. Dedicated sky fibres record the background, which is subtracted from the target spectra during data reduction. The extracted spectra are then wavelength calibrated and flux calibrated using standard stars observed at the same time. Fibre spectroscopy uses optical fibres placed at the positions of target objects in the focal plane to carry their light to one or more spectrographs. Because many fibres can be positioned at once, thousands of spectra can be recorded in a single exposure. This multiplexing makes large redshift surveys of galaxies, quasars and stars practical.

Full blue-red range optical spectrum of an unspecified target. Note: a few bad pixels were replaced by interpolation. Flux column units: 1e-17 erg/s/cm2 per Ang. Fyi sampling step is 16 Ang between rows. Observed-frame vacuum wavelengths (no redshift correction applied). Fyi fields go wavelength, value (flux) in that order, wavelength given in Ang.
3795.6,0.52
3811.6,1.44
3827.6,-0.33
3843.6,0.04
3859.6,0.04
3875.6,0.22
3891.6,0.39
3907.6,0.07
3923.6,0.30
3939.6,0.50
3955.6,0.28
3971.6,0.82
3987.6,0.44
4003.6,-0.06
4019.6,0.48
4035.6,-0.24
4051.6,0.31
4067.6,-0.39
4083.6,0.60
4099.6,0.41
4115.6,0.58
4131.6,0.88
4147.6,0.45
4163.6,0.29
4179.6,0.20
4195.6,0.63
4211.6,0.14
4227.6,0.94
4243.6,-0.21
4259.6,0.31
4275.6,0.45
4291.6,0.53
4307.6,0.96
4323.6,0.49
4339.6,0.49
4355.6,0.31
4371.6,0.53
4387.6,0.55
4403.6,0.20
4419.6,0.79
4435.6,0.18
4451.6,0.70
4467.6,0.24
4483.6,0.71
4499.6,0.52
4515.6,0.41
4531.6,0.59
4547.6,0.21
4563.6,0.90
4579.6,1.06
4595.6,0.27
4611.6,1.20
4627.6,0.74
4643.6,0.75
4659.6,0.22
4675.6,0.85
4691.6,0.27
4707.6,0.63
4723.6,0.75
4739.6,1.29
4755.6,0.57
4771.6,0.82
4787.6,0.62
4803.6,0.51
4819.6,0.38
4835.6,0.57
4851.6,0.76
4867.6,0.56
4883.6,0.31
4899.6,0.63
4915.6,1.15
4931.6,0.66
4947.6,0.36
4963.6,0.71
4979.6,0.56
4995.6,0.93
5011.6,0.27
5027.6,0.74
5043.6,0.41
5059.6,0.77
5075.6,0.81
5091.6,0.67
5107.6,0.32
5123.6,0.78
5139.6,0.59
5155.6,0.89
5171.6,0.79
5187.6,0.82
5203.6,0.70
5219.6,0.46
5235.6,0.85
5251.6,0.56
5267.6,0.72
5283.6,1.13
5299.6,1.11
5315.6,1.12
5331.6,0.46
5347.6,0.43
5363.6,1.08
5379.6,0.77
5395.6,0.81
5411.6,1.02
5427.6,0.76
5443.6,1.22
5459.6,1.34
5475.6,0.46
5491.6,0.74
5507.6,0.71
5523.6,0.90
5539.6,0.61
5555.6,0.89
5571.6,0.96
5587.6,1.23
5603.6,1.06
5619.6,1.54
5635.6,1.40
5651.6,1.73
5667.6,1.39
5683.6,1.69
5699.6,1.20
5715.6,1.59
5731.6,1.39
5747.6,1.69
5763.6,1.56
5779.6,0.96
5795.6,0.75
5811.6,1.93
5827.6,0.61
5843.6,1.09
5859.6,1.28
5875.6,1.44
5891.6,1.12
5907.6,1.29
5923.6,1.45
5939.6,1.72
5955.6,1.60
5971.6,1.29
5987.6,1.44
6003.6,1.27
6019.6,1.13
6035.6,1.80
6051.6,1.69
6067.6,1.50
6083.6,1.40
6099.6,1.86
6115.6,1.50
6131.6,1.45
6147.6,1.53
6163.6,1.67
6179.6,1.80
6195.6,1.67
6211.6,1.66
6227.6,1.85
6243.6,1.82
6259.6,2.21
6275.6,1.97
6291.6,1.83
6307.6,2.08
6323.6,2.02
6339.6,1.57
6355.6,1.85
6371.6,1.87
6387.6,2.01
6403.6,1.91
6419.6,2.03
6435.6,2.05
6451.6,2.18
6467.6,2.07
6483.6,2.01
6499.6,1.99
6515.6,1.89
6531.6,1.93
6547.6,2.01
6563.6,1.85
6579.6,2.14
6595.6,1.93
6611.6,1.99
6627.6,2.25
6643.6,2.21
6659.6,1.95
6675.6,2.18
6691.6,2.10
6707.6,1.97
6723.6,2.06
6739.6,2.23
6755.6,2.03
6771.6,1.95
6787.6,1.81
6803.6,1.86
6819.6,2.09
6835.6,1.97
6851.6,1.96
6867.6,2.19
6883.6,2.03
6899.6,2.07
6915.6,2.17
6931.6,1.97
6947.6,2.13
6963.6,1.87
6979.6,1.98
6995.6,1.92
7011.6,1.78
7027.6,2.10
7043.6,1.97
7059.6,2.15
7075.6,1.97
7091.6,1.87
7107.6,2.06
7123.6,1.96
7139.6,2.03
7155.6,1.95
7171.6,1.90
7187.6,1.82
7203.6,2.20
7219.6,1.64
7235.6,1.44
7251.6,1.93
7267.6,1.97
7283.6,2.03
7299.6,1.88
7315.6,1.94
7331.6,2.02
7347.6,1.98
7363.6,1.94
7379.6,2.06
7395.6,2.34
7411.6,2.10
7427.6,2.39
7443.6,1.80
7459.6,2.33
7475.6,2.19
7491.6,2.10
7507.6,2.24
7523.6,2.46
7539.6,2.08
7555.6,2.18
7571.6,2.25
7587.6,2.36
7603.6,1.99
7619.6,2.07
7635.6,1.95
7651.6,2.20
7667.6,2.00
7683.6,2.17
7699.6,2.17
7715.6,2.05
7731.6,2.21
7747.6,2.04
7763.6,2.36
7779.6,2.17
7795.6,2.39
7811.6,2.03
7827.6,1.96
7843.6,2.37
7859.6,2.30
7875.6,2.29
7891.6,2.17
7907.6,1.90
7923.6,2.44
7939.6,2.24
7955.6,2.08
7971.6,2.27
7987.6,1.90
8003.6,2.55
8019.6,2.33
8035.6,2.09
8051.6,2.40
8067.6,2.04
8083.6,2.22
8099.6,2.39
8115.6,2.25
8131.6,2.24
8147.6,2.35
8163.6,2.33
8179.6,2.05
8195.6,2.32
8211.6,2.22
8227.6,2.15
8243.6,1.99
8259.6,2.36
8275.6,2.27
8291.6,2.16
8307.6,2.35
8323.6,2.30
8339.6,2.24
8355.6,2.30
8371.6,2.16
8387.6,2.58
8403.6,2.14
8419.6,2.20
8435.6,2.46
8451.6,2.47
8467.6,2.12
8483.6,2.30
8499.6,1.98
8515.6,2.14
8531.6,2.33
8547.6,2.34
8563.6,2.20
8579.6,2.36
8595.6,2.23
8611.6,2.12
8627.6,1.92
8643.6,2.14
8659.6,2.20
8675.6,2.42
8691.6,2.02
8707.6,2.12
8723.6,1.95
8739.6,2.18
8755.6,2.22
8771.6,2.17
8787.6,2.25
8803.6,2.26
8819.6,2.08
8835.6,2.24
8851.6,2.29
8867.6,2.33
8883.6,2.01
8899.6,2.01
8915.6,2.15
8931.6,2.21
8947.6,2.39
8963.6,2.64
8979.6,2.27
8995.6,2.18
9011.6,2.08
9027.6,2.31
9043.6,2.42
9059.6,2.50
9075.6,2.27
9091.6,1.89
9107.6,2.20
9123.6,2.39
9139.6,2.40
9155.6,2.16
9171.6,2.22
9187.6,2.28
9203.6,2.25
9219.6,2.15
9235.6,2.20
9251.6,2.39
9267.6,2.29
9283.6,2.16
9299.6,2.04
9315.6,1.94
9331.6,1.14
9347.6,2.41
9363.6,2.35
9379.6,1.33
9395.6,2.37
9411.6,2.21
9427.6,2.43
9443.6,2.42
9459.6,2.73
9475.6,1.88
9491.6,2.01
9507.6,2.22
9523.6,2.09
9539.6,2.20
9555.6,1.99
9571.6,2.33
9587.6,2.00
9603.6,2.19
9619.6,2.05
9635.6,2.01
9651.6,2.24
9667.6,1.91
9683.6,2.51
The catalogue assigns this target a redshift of 0.40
